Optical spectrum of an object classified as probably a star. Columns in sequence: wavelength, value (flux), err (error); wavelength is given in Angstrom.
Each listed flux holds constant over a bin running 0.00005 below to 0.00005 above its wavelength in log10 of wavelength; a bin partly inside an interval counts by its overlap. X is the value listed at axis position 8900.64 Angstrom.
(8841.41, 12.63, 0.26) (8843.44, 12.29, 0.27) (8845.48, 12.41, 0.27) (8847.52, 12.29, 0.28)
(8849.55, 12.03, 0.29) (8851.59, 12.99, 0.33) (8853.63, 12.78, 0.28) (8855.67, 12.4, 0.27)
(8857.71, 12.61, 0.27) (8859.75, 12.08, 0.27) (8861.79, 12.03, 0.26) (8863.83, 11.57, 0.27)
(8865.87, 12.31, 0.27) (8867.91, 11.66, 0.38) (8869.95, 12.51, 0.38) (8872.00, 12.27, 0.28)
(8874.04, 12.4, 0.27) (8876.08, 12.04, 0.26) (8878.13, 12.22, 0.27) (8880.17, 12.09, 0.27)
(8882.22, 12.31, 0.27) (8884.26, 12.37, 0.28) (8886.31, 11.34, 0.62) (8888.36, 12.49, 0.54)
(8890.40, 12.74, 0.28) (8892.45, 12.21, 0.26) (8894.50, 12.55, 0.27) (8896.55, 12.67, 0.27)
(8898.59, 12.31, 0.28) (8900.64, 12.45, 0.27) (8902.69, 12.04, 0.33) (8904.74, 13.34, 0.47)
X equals 12.45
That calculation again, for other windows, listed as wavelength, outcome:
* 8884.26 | 12.37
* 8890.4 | 12.74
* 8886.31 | 11.34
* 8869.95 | 12.51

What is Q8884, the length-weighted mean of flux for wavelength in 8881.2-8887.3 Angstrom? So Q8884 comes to 12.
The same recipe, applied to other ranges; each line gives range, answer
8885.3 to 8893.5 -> 12.2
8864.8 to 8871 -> 12.2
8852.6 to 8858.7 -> 12.6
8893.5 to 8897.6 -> 12.6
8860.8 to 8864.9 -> 11.8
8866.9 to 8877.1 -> 12.2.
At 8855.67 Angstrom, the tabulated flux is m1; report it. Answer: 12.4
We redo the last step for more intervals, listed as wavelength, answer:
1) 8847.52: 12.29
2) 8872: 12.27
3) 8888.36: 12.49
